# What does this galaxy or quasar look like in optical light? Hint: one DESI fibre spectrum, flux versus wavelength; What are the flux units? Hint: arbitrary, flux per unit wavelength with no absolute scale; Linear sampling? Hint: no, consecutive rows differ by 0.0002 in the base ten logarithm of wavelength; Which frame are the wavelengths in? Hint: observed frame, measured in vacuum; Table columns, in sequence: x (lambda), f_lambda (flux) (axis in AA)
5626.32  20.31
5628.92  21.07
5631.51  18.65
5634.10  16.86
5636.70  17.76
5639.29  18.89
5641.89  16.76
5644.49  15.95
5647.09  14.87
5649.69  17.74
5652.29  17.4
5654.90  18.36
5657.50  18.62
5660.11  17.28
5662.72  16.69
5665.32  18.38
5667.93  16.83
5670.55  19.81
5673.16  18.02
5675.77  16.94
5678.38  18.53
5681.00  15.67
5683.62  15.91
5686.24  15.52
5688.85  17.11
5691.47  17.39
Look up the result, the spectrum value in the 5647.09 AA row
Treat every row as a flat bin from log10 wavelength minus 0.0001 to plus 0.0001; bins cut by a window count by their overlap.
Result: 14.87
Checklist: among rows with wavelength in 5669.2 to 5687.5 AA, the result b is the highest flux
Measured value 19.81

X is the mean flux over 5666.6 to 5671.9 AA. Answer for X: 18.3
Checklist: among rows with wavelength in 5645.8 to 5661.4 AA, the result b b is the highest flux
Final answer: 18.62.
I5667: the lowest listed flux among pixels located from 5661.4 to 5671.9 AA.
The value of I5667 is 16.69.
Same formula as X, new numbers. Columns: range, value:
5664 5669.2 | 17.6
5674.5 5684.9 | 16.8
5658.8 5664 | 17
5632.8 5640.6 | 17.8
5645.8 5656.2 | 17.1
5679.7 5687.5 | 15.7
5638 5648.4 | 16.6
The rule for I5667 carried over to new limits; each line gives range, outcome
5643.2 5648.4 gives 14.87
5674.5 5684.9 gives 15.67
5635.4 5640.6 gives 17.76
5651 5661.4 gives 17.28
